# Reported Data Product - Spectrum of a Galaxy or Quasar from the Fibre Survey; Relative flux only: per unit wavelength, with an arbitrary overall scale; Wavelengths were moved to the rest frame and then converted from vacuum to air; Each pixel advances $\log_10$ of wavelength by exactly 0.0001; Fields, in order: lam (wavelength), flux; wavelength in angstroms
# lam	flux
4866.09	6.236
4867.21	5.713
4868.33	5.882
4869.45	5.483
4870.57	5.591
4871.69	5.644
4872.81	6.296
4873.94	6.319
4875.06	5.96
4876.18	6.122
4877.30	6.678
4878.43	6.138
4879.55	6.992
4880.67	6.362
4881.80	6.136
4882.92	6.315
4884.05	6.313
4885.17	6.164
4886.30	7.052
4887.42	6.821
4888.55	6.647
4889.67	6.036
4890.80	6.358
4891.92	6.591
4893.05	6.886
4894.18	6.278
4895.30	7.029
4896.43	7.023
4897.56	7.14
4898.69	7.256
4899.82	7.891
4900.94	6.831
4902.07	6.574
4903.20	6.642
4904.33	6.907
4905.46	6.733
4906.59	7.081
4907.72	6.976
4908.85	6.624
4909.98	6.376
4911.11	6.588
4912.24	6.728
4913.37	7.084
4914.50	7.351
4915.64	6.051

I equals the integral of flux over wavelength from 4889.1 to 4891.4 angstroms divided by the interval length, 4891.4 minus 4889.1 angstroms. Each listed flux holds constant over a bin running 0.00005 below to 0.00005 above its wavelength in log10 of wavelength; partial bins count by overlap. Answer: 6.23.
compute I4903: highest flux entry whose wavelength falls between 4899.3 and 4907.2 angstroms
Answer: 7.891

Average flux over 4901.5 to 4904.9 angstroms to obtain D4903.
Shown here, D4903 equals 6.7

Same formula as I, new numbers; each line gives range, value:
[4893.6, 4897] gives 6.78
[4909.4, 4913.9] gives 6.7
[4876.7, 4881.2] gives 6.54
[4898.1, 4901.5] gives 7.33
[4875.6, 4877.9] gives 6.39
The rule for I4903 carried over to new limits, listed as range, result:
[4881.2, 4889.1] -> 7.052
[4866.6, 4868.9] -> 5.882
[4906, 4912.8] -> 7.081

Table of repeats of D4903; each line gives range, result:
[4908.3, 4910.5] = 6.5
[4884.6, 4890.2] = 6.55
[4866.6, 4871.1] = 5.68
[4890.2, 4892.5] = 6.47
